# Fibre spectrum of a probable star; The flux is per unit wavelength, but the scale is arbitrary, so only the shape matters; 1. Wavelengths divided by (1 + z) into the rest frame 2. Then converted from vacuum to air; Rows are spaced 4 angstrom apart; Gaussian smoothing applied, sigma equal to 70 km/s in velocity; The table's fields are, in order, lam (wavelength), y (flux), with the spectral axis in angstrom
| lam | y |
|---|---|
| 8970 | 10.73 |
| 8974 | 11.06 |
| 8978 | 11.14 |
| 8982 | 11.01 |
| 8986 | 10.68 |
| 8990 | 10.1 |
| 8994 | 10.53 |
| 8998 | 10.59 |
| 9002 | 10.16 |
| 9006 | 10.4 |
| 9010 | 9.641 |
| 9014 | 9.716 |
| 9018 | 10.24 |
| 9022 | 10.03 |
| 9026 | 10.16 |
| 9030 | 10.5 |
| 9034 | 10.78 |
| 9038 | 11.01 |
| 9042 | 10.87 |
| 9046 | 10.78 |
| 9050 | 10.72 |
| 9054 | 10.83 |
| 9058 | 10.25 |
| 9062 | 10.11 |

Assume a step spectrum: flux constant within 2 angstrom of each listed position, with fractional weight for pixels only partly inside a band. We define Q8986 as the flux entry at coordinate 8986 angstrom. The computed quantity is 10.68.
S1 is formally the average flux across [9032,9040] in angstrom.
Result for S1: 10.9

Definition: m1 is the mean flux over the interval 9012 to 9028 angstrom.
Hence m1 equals 10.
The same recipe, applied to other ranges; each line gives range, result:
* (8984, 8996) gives 10.4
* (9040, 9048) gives 10.8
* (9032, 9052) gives 10.8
